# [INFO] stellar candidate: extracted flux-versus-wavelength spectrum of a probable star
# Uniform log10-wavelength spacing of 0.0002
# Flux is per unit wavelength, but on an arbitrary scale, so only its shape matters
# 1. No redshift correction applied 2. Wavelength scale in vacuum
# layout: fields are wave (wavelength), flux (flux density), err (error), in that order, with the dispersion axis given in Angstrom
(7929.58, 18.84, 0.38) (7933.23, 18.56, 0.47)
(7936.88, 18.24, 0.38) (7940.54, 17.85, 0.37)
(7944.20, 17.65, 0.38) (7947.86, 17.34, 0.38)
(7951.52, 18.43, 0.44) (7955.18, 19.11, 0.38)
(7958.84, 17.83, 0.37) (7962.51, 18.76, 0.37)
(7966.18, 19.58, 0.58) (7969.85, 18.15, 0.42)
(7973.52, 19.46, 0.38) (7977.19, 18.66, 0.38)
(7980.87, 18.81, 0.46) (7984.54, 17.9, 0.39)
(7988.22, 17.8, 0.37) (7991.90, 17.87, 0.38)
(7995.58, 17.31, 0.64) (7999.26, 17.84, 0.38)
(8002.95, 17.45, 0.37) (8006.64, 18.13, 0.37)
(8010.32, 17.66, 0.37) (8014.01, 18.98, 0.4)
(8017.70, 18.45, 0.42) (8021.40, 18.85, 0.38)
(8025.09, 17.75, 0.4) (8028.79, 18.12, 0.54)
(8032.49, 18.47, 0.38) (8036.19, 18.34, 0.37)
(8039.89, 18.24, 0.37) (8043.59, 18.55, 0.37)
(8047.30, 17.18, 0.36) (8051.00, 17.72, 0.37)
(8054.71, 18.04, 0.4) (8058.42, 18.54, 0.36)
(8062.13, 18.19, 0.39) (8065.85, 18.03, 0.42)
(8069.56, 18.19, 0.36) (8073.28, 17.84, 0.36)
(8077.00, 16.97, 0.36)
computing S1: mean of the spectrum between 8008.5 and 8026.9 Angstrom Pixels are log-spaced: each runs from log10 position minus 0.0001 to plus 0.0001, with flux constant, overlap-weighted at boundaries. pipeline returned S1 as 18.3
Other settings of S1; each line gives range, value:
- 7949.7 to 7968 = 18.7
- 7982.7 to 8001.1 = 17.8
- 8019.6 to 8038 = 18.3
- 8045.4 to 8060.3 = 17.9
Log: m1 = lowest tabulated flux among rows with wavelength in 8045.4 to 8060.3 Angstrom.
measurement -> 17.18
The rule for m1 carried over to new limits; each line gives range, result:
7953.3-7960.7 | 17.83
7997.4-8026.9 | 17.45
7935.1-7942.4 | 17.85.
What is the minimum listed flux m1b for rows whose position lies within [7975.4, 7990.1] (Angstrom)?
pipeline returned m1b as 17.8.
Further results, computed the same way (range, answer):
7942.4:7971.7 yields 17.34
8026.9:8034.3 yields 18.12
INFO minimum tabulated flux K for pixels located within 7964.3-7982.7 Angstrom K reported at 18.15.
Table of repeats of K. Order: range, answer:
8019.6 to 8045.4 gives 17.75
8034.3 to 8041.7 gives 18.24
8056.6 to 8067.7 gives 18.03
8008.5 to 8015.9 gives 17.66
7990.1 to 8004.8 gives 17.31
